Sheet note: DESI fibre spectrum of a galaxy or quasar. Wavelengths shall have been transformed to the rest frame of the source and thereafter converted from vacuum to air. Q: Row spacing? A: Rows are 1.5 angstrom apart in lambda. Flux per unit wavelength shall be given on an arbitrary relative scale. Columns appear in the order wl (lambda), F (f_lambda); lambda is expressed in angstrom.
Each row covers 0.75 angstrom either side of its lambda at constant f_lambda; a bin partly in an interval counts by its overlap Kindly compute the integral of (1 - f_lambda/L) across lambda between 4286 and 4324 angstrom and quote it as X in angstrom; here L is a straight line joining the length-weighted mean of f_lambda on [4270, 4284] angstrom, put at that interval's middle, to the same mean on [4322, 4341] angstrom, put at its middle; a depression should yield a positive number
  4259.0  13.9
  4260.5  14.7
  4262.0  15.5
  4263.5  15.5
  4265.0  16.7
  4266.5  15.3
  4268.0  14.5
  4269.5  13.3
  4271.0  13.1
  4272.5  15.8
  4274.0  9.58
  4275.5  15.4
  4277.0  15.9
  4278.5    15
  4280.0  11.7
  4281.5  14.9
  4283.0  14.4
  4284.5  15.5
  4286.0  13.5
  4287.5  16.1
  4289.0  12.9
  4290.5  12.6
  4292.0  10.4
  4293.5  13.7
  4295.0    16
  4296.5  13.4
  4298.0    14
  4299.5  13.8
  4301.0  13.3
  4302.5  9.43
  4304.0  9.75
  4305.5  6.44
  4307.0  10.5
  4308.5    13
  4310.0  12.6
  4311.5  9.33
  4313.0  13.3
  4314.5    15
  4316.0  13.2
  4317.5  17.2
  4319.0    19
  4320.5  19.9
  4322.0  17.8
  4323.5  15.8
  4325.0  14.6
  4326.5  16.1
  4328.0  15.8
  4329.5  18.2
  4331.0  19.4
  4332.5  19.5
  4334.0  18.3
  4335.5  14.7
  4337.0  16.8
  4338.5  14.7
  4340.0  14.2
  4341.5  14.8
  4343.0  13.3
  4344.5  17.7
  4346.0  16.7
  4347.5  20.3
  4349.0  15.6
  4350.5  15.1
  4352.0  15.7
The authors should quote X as 4.5 angstrom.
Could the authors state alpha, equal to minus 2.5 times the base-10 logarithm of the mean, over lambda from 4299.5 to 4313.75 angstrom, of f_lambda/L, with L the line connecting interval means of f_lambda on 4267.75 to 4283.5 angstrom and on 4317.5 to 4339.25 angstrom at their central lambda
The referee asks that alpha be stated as 0.40 mag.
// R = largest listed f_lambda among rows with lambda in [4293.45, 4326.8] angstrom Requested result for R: 19.9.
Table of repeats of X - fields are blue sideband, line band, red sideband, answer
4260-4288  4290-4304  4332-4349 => 2.2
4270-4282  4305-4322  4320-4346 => 2.0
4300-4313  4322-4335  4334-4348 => -2.9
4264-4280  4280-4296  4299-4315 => -1.1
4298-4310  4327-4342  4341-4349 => -1.6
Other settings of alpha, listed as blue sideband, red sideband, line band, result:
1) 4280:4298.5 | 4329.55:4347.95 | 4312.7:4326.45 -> -0.047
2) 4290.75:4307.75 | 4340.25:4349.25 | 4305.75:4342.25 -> -0.081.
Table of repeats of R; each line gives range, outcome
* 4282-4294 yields 16.1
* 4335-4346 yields 17.7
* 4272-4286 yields 15.9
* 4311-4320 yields 19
